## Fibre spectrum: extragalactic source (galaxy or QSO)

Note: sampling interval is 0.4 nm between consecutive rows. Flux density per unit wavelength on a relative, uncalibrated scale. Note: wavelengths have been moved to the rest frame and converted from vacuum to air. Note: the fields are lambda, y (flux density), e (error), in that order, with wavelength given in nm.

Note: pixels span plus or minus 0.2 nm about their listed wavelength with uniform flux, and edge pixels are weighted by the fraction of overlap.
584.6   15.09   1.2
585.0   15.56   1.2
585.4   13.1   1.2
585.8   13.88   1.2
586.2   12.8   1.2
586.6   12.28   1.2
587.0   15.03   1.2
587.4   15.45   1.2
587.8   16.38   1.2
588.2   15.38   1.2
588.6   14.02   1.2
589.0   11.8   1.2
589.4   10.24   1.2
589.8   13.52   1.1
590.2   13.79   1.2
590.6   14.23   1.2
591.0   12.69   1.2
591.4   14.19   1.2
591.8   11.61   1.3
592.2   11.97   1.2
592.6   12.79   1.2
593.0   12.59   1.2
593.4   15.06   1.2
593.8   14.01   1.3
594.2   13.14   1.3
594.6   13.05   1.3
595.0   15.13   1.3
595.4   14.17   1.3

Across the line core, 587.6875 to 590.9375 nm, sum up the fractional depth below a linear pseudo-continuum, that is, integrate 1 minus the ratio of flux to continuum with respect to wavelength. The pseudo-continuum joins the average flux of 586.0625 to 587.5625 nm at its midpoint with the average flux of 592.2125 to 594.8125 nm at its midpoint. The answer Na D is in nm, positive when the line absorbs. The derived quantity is 0.033 nm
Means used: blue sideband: 13.9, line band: 13.6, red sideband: 13.3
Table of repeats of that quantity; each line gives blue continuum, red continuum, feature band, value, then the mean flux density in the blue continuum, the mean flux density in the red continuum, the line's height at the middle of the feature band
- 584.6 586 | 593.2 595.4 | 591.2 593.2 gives 0.213 nm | 14.3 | 14.1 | 14.1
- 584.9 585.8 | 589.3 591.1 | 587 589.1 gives -0.195 nm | 14.1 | 13.1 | 13.5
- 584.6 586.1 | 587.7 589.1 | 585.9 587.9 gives 0.009 nm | 14.2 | 14.4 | 14.3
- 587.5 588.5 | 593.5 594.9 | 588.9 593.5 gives 0.549 nm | 15.7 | 13.6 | 14.6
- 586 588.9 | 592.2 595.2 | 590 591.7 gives 0.041 nm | 14.4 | 13.6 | 13.9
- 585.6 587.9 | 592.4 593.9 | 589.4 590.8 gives 0.056 nm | 14.2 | 13.6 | 13.9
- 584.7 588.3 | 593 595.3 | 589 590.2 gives 0.172 nm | 14.4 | 14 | 14.2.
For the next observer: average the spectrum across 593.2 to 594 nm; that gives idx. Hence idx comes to 14.5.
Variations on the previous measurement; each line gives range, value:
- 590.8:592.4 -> 12.6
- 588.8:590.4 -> 12.3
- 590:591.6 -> 13.7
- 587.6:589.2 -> 14.4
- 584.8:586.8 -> 13.5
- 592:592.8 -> 12.4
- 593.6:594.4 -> 13.6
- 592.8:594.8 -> 13.6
